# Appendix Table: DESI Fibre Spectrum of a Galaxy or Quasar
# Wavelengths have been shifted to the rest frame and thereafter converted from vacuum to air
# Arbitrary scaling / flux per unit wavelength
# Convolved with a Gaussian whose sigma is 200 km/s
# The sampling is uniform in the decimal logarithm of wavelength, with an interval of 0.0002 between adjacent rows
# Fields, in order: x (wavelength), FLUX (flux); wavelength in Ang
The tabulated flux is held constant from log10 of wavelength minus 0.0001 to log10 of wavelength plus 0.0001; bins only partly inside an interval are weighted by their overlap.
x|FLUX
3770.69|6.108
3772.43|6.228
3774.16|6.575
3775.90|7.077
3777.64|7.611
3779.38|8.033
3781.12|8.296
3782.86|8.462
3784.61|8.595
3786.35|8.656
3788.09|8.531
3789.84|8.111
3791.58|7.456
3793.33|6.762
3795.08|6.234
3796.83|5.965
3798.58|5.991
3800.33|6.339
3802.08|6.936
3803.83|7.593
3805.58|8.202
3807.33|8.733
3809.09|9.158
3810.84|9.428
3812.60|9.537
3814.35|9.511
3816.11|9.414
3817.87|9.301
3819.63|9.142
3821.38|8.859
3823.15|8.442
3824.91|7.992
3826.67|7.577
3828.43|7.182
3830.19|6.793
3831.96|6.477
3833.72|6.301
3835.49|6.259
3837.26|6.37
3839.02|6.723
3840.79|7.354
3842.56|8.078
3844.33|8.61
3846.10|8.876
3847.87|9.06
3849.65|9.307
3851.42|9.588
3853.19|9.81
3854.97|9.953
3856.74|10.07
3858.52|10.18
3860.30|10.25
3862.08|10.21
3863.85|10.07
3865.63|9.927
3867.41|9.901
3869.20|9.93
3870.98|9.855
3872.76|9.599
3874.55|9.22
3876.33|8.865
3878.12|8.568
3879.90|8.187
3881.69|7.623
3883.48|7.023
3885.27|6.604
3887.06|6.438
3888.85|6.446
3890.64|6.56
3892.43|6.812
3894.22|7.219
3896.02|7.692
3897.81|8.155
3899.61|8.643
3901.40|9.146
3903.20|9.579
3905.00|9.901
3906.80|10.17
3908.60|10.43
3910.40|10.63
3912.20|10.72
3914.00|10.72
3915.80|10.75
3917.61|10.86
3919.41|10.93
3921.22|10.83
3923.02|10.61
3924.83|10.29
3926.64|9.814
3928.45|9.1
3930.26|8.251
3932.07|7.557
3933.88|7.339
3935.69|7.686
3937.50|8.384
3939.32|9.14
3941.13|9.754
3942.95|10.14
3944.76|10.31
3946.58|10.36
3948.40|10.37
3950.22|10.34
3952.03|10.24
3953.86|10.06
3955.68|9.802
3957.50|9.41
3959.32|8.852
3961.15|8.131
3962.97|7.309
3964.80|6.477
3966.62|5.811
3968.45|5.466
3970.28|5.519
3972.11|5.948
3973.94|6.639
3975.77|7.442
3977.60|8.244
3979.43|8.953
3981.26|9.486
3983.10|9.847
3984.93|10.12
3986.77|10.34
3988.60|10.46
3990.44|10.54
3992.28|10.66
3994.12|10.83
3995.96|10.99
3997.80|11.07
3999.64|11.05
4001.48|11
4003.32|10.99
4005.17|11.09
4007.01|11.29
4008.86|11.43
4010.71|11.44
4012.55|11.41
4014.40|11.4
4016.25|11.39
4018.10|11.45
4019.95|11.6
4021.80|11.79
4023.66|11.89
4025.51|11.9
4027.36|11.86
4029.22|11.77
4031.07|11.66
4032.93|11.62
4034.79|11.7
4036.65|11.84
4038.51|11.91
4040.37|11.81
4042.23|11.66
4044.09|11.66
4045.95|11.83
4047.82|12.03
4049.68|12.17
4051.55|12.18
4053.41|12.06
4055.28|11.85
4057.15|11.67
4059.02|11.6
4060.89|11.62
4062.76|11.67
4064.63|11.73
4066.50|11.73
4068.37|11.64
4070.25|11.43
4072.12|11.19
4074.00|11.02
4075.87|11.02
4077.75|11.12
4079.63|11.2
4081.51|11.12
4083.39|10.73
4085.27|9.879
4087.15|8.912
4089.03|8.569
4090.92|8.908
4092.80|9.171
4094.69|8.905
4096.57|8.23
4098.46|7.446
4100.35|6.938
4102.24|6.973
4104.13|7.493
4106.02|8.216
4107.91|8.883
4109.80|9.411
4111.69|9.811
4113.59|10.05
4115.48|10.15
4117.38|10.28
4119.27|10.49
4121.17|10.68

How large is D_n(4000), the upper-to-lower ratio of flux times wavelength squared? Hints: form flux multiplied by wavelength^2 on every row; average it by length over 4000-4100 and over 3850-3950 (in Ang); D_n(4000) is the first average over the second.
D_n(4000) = 1.30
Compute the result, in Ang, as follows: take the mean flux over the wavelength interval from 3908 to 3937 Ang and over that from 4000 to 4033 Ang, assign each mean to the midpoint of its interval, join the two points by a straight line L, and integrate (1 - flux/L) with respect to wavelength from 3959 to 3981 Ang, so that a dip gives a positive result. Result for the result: 7.3 Ang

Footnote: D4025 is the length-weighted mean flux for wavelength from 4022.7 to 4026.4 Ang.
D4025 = 11.9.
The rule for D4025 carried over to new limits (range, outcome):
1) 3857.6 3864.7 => 10.2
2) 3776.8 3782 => 7.99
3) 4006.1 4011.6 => 11.4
